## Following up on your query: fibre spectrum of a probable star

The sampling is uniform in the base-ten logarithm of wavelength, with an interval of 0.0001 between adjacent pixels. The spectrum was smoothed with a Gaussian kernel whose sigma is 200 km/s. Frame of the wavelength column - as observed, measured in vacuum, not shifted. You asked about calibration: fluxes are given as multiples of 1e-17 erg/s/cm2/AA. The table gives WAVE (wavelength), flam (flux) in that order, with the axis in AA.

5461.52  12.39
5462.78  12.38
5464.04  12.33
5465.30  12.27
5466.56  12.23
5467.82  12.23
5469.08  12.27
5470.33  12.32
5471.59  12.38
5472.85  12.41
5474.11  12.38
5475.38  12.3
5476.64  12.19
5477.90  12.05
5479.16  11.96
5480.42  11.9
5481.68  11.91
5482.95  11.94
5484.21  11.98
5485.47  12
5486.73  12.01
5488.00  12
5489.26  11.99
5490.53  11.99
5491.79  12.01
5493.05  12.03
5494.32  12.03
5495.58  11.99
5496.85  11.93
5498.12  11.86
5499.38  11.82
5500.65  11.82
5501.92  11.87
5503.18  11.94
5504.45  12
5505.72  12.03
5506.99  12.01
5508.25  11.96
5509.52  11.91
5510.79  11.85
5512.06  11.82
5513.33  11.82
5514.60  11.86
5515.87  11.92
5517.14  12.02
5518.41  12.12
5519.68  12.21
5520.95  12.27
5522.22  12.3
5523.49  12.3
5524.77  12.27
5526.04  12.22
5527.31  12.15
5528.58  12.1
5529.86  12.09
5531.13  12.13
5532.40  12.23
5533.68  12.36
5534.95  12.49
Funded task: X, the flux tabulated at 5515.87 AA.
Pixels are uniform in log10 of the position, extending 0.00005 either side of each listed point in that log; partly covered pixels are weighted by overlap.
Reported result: 11.92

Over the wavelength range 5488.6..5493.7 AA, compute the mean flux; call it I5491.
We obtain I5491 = 12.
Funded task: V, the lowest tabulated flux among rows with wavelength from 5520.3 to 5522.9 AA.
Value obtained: 12.27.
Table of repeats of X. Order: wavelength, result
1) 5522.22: 12.3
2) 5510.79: 11.85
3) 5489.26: 11.99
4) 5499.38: 11.82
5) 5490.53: 11.99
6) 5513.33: 11.82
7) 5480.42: 11.9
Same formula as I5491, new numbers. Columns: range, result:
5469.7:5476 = 12.4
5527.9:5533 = 12.1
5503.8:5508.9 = 12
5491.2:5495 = 12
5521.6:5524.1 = 12.3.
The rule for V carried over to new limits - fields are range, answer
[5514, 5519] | 11.86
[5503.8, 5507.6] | 12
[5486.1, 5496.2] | 11.99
